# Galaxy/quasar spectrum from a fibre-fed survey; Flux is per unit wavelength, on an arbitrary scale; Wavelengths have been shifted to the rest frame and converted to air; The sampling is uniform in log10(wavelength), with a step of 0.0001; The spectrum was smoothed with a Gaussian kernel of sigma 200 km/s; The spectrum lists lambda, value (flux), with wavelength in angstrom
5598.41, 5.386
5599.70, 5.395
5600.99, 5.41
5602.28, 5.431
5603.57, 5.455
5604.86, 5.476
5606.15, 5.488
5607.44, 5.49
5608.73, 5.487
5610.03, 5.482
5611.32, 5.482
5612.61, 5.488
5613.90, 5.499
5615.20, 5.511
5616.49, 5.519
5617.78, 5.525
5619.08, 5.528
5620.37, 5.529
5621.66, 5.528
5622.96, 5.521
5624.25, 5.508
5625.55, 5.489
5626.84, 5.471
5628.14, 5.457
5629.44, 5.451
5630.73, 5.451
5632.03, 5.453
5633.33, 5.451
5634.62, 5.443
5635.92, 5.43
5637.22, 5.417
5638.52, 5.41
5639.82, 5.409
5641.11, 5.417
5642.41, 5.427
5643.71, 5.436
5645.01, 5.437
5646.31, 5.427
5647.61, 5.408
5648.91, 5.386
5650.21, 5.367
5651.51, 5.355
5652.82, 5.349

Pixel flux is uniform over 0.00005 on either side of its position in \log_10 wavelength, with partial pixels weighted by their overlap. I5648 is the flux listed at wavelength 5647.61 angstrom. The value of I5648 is 5.408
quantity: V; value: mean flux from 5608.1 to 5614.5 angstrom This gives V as 5.49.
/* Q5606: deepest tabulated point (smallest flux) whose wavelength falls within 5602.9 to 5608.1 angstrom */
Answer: 5.455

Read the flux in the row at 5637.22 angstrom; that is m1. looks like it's 5.417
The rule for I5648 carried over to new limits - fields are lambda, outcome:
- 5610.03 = 5.482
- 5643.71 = 5.436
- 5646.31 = 5.427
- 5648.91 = 5.386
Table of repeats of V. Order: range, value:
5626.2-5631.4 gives 5.45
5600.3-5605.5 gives 5.44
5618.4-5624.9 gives 5.52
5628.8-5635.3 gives 5.45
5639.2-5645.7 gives 5.43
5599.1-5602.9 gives 5.41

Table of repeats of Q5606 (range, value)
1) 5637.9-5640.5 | 5.409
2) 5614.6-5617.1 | 5.511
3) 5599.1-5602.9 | 5.395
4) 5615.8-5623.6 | 5.519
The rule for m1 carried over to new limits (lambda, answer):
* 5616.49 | 5.519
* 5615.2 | 5.511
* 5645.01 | 5.437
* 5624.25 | 5.508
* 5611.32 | 5.482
